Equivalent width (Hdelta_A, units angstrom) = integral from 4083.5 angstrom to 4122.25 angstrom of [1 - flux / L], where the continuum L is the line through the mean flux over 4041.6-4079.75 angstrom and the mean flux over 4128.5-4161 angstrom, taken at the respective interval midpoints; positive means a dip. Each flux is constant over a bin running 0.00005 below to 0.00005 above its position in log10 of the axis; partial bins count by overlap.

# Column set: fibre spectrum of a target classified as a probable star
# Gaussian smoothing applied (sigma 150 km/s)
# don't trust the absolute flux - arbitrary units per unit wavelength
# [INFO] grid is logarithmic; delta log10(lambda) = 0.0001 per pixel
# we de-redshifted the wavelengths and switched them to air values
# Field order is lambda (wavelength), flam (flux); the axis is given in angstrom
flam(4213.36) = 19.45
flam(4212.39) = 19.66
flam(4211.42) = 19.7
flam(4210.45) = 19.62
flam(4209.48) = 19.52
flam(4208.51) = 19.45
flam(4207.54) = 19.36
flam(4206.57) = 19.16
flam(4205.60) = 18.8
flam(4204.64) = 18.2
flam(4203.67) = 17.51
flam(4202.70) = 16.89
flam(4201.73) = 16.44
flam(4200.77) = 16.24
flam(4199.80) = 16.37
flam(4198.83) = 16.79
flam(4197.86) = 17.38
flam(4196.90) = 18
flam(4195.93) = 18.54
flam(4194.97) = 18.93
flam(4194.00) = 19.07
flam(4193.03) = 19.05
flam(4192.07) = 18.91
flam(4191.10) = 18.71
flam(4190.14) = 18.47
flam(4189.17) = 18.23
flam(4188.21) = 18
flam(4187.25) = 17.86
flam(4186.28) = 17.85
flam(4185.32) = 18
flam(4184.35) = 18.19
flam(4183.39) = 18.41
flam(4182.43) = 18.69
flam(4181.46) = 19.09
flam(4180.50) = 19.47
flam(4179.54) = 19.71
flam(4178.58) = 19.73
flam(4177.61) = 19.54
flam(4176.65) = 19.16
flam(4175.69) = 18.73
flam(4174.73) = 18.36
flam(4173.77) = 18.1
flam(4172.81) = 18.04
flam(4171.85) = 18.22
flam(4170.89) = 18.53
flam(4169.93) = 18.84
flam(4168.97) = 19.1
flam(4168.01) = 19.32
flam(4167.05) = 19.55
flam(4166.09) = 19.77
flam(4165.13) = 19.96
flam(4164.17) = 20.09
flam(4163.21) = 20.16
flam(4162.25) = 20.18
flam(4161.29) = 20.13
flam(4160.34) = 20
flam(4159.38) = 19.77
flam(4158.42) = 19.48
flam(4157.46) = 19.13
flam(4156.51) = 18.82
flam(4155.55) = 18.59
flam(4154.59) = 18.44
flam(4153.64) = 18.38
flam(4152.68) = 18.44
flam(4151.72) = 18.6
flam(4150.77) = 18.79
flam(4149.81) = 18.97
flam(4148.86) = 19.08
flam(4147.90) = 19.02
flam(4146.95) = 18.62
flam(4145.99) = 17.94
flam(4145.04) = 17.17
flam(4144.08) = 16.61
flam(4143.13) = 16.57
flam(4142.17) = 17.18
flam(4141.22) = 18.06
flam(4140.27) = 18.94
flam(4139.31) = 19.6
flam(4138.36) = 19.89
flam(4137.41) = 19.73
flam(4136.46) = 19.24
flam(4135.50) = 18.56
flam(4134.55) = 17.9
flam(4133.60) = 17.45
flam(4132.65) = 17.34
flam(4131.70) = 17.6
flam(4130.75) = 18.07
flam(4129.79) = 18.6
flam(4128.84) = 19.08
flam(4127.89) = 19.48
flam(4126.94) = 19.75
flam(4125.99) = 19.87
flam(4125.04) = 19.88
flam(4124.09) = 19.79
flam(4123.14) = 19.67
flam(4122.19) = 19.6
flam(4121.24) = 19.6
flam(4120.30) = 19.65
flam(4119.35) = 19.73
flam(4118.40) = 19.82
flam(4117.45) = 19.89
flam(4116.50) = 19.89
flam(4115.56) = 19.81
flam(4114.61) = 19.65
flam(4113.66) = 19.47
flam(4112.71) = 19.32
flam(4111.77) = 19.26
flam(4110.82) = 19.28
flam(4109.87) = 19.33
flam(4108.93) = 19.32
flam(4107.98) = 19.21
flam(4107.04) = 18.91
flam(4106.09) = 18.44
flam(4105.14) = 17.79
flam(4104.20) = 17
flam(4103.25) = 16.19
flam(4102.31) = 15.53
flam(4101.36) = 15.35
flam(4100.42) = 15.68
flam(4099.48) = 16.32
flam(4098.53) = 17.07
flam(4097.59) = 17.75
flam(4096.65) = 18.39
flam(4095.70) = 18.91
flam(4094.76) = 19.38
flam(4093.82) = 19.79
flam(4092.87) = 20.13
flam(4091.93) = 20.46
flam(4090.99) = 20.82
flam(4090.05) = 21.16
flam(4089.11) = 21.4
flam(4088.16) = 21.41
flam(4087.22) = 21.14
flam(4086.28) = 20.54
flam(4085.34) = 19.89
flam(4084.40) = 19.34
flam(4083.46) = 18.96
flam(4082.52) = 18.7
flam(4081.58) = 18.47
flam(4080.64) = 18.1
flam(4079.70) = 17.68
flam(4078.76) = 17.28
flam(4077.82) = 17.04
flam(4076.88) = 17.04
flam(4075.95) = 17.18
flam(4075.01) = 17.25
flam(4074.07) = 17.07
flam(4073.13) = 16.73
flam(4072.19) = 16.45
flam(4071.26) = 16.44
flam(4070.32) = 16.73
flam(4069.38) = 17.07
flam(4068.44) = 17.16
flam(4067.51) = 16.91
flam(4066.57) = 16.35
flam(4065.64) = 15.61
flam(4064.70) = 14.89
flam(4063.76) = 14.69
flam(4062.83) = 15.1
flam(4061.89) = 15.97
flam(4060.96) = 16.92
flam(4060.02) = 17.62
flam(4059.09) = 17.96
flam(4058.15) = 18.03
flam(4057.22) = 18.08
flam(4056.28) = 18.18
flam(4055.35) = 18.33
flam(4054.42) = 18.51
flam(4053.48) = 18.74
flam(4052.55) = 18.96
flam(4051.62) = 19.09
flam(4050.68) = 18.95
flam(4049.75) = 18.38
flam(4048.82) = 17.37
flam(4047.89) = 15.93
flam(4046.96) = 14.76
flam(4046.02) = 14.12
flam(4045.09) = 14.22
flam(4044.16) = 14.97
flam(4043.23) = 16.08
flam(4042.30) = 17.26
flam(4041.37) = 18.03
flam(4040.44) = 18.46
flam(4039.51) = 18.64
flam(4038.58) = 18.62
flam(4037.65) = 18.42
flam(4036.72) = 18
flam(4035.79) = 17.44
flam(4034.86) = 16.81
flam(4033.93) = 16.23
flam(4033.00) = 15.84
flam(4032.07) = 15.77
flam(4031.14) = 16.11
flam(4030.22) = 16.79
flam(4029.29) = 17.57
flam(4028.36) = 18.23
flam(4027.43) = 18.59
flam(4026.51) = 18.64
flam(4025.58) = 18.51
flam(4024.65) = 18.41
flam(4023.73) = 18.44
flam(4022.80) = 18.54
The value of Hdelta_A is -2.9 angstrom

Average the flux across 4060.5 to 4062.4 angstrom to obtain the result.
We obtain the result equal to 16.4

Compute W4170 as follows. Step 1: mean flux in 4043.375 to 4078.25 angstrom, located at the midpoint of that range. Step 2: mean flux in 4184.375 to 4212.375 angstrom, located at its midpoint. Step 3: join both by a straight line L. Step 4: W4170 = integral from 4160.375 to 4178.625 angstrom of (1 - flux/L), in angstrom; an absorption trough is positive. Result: -1.3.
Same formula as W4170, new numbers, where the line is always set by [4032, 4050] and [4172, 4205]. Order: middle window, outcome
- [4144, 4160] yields -0.7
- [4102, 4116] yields -0.9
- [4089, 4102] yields -1.0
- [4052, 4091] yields -1.8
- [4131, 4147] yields -0.3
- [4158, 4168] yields -1.0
